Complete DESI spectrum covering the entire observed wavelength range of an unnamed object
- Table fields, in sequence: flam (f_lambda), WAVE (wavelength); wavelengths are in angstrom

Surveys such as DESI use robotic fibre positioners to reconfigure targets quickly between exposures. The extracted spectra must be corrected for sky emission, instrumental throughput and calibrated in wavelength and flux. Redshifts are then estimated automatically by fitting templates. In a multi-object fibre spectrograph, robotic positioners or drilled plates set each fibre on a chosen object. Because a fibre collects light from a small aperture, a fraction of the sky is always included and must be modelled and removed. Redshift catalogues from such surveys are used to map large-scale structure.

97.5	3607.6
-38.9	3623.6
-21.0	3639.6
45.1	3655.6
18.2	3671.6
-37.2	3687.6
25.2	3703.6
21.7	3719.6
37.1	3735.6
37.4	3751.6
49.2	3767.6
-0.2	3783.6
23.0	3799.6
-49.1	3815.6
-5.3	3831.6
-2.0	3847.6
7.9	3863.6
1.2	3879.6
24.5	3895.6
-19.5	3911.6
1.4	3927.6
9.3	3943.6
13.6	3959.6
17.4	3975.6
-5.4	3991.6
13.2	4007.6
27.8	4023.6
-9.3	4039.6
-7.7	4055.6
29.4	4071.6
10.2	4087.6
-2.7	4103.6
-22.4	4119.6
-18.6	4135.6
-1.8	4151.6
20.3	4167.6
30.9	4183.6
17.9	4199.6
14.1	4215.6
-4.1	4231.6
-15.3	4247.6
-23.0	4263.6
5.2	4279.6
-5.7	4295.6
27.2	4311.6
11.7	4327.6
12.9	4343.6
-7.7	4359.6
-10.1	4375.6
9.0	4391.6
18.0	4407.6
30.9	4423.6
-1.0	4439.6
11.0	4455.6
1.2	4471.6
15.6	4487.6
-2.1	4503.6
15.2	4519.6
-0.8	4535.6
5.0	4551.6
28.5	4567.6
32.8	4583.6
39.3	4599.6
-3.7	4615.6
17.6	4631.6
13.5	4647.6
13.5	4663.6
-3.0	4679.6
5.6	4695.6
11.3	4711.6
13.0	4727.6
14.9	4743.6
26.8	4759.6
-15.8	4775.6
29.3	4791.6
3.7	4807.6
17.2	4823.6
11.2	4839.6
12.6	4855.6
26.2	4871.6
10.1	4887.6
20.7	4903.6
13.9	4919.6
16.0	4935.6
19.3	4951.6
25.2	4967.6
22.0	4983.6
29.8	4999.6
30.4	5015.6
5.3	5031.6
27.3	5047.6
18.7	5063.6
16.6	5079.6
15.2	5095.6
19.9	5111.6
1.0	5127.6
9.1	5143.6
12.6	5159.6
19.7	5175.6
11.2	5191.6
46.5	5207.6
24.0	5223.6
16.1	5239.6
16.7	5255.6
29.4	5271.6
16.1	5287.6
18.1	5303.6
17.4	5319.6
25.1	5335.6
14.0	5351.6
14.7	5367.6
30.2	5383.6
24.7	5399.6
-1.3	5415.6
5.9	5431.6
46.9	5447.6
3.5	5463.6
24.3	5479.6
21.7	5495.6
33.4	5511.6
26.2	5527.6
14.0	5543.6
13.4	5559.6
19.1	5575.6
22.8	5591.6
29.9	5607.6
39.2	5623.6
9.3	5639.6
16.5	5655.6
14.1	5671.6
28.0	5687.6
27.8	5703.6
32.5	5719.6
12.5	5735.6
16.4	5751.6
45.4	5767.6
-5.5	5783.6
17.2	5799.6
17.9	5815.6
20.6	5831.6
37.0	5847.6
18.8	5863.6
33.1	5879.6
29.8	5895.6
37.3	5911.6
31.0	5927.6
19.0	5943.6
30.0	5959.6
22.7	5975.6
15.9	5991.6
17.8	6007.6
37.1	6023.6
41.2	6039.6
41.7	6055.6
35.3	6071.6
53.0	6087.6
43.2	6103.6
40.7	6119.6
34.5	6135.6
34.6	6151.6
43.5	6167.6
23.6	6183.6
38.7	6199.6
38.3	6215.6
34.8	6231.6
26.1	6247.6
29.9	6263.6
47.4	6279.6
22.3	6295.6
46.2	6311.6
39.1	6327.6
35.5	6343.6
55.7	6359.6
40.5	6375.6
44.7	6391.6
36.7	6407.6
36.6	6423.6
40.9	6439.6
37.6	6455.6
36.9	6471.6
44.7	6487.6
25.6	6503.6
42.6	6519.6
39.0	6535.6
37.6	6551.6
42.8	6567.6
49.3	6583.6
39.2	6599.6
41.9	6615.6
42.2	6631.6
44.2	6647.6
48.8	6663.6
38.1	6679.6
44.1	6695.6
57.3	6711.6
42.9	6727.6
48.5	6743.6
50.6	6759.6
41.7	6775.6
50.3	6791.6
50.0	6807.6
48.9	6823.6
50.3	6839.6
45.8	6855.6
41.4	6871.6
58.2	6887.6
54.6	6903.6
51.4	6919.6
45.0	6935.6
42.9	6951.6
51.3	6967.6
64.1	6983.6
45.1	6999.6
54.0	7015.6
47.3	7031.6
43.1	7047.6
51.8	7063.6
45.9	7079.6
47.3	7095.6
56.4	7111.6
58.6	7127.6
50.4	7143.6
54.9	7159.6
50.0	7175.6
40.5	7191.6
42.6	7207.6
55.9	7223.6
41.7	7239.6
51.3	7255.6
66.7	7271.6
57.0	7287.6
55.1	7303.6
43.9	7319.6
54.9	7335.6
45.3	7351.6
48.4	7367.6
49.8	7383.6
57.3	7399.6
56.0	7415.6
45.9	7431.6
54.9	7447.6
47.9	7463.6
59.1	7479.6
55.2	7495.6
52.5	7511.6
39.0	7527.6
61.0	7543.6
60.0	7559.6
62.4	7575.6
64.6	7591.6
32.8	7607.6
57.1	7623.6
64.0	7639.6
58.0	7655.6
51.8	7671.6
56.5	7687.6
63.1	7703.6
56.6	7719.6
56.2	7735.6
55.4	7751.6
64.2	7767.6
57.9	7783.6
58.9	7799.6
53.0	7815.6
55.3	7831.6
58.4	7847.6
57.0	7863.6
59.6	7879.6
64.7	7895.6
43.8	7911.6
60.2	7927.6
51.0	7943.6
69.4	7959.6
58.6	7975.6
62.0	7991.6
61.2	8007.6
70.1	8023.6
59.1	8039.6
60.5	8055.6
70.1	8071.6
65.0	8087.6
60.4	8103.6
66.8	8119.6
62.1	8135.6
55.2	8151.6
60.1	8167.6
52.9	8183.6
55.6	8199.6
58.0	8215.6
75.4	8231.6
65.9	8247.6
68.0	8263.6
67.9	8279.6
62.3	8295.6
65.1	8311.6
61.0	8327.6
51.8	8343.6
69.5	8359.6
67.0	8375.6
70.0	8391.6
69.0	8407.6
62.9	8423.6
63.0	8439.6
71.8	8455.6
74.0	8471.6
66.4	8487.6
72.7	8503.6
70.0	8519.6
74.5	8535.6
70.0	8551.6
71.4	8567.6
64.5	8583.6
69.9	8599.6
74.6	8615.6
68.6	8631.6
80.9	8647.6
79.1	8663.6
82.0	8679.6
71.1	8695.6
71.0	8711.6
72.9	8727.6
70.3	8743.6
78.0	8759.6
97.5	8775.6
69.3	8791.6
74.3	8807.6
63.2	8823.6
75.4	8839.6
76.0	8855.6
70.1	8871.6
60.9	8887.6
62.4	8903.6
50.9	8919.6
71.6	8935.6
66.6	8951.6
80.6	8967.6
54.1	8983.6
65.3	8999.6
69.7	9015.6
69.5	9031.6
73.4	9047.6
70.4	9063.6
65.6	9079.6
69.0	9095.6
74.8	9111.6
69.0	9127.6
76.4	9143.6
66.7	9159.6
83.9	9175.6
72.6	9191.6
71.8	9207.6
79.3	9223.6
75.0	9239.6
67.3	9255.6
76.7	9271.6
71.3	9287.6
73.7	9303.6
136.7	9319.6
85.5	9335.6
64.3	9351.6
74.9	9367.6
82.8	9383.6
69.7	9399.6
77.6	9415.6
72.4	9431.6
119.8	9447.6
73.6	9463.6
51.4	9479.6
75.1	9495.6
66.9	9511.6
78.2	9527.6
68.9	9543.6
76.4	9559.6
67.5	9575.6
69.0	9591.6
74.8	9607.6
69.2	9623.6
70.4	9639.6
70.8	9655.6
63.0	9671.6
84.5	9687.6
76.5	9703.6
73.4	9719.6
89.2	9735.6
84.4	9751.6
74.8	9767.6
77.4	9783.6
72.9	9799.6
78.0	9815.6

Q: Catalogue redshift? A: 0.509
